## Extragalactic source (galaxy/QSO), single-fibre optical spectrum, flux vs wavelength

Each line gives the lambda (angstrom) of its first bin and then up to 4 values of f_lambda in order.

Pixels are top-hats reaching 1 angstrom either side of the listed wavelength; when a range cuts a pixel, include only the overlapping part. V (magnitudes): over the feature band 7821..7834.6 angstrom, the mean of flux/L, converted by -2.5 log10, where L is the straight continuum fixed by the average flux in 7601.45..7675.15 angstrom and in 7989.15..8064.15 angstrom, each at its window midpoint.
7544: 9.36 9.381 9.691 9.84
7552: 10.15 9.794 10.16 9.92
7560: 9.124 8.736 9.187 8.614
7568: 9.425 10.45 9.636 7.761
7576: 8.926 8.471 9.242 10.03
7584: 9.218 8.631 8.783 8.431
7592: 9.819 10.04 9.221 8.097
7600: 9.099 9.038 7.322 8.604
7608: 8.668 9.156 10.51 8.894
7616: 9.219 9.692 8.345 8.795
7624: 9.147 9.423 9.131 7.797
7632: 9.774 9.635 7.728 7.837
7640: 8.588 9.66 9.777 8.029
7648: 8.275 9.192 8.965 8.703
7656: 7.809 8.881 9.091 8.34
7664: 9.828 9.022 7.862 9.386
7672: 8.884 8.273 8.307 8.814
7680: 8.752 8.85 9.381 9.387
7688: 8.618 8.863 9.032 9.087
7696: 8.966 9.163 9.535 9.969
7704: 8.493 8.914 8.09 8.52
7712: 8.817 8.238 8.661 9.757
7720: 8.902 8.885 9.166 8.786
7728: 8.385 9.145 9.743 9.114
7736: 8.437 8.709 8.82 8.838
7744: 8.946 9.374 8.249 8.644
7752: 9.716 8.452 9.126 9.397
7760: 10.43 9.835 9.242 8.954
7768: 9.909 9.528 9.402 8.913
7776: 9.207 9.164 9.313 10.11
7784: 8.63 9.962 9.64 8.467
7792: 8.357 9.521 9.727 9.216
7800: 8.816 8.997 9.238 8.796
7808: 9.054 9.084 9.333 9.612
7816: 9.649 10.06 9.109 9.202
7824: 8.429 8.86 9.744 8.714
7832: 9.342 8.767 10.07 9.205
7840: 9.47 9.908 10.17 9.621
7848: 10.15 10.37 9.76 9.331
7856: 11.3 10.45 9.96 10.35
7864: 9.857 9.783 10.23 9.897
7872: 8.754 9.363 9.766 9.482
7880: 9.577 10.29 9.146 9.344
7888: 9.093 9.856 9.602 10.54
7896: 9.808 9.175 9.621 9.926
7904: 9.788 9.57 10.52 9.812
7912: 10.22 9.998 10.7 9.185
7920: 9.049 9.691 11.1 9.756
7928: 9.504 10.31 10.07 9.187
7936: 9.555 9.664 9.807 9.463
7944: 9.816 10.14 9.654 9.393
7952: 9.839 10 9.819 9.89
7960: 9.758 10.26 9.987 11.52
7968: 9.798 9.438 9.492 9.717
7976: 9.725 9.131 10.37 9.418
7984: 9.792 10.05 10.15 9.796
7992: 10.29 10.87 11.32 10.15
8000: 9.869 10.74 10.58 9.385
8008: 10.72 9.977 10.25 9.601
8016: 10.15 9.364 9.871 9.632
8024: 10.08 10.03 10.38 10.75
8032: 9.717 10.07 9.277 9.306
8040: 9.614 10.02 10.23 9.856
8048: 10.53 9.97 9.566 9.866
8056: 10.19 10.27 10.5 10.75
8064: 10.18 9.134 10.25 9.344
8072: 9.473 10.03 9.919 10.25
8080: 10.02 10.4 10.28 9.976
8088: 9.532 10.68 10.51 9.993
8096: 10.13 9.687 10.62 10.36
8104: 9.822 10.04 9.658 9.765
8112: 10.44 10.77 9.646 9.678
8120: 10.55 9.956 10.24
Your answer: 0.05 mag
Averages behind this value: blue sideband 8.84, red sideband 10.1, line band 9.02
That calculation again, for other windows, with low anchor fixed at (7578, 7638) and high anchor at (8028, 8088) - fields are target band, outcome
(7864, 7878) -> -0.01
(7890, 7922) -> -0.02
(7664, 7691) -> 0.04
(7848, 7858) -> -0.07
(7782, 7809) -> 0.03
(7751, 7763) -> -0.02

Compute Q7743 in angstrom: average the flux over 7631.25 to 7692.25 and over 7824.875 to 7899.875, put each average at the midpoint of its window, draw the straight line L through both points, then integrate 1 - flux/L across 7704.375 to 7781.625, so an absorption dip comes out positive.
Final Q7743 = 1.1 angstrom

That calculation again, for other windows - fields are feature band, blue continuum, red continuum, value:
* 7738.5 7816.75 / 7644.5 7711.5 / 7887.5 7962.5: 0.1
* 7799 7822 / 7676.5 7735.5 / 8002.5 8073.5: 0.1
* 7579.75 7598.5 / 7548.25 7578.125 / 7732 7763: 0.3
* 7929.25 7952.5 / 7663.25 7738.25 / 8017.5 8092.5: -0.2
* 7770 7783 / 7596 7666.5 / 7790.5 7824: -0.3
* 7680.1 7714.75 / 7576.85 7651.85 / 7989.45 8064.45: 0.9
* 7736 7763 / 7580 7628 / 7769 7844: 0.3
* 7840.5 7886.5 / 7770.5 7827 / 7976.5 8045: -2.0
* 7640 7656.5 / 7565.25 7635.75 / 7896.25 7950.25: 0.6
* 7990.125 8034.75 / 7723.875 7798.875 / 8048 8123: -1.4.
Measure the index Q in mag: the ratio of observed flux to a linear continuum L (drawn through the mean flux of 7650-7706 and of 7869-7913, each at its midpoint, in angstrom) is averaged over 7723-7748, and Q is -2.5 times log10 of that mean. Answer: 0.02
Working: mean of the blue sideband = 8.9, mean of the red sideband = 9.69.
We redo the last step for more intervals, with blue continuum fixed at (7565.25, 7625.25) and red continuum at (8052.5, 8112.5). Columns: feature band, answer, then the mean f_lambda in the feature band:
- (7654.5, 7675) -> 0.06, 8.74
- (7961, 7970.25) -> -0.05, 10.3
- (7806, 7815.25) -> 0.03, 9.23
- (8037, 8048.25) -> 0.01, 9.89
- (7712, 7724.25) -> 0.05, 8.91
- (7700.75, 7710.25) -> 0.05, 8.84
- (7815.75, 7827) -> 0.04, 9.19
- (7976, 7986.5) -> 0.01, 9.74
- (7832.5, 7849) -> -0.01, 9.66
